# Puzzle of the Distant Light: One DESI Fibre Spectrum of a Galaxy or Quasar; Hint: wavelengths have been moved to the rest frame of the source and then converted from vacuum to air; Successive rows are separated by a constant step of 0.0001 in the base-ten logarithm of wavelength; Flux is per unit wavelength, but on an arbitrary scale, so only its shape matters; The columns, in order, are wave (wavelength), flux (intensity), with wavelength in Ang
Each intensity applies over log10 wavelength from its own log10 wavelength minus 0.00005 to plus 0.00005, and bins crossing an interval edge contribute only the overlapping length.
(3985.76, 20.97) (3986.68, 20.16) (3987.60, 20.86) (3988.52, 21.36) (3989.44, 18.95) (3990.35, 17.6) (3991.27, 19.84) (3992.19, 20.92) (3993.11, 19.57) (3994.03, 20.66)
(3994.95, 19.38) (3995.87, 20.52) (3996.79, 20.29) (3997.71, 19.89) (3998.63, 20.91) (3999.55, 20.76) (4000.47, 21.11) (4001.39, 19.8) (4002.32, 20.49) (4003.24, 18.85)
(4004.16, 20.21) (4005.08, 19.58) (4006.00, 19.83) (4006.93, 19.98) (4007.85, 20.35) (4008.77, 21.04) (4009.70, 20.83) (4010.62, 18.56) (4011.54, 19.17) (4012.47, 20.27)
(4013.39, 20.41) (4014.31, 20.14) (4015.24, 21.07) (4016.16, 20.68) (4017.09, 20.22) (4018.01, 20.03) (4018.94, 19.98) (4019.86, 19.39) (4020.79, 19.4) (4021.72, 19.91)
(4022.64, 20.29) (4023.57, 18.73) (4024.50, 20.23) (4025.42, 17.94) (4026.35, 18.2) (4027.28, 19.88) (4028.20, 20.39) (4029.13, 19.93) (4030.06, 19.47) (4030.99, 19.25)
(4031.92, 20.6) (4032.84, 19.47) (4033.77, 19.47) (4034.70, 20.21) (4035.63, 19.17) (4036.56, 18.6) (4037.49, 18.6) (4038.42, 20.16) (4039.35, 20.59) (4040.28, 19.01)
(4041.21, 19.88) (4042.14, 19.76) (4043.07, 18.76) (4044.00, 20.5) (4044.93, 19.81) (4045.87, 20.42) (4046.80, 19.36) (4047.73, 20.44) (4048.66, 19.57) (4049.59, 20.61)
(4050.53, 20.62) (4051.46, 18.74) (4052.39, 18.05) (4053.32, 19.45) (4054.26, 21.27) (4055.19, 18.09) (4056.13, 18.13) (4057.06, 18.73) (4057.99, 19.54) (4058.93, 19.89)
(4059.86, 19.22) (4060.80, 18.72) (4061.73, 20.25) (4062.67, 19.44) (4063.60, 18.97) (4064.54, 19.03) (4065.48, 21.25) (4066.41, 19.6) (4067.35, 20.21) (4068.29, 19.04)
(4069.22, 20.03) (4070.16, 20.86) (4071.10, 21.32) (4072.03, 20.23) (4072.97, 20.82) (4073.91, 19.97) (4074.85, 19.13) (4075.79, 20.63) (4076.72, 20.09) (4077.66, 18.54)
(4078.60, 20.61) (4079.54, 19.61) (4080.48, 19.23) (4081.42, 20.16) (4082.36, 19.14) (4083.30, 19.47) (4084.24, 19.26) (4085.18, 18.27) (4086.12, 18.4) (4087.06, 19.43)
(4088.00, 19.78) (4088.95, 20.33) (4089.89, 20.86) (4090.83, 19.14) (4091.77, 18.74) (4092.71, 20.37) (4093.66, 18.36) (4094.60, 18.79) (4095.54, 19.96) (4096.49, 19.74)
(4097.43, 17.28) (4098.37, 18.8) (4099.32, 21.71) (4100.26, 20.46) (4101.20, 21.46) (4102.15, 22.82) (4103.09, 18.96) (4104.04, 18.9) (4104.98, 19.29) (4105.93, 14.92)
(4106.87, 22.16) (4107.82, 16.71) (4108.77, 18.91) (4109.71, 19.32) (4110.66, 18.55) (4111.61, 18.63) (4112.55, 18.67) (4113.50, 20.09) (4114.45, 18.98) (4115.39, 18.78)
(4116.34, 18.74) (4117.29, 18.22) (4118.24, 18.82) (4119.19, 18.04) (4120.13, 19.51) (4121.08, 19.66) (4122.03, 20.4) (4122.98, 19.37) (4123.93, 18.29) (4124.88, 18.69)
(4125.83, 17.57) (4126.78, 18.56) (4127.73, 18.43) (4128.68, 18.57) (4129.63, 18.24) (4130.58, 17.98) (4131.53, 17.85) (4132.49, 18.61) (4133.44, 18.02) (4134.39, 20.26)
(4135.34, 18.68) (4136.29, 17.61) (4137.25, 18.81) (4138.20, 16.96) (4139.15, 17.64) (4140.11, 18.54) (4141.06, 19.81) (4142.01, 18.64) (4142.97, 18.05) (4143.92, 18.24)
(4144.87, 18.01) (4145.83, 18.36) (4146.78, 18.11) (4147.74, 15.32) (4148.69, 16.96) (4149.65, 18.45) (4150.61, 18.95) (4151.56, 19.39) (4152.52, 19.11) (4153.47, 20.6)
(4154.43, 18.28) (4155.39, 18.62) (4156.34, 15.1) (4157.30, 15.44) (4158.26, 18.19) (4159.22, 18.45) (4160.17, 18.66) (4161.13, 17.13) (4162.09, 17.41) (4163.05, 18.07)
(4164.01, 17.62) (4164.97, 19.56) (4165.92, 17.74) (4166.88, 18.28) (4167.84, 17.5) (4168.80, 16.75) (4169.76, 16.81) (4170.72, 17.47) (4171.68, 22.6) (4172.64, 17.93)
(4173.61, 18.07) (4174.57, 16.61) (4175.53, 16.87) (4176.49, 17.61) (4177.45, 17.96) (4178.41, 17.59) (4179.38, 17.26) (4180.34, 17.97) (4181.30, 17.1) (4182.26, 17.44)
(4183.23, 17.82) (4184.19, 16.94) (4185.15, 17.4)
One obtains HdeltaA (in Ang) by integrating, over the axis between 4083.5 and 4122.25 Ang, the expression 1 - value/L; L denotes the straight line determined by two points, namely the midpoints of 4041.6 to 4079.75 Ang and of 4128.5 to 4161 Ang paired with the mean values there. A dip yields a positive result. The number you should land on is -0.6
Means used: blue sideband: 19.7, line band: 19.3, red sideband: 18.2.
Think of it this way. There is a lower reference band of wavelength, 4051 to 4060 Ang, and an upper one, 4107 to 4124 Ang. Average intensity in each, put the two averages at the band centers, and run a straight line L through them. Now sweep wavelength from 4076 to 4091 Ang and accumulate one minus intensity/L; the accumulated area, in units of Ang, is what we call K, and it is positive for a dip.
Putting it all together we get -0.4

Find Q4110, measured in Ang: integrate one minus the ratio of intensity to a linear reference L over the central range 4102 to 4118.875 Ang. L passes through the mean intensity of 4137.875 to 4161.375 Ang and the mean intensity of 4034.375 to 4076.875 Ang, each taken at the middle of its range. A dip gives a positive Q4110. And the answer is -0.13 Ang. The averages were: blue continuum 19.7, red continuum 18.1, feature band 18.9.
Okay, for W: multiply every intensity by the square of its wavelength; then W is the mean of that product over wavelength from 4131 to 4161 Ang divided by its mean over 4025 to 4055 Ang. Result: 1.0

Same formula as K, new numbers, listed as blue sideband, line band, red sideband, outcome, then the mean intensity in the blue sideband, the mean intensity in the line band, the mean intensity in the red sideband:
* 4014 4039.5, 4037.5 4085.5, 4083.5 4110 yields -0.35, 19.7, 19.7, 19.4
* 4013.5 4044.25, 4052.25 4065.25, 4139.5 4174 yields 0.04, 19.7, 19.3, 18.1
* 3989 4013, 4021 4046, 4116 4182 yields 0.00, 20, 19.6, 18.2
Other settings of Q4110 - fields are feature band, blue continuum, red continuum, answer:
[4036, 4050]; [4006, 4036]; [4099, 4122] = 0.0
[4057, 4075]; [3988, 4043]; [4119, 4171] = -0.6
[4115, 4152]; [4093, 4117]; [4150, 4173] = 0.5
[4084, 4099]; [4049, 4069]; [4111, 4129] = -0.1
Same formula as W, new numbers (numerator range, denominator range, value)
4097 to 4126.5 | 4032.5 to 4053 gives 1.01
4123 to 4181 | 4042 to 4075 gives 0.96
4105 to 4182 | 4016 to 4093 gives 0.97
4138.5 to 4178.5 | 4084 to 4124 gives 0.96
